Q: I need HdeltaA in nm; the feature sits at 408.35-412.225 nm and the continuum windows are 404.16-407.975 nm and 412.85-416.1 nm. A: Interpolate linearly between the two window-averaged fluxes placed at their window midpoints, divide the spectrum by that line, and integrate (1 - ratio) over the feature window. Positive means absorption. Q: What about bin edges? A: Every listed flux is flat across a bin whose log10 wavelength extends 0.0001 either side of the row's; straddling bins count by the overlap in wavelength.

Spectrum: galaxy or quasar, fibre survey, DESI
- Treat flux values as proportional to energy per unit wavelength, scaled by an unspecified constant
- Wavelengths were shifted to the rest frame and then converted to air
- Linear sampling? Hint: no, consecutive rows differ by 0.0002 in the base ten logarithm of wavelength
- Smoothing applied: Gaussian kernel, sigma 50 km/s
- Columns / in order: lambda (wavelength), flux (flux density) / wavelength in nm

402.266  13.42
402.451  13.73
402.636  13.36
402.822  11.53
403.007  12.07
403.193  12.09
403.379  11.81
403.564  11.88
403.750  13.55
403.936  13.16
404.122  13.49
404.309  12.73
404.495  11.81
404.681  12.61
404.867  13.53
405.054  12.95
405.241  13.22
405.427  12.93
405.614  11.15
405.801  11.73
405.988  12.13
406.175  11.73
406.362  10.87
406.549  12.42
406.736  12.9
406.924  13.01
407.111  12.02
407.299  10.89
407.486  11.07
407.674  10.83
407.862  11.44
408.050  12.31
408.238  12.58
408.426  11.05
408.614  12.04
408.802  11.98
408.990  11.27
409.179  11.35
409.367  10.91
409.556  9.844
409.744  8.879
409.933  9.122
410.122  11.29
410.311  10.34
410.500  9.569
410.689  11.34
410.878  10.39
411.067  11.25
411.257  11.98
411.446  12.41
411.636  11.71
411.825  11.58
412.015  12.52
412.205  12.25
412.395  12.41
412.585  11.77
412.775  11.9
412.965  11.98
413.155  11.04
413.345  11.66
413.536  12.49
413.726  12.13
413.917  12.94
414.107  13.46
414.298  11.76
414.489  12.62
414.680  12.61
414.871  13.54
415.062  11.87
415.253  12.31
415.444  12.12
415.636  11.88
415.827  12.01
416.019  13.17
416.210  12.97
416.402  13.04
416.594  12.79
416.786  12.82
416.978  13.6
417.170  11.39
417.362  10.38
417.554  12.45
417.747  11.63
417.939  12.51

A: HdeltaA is 0.36 nm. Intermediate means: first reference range 12.1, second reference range 12.3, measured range 11.1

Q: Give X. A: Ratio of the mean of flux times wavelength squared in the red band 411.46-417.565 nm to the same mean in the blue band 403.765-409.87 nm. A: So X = 1.1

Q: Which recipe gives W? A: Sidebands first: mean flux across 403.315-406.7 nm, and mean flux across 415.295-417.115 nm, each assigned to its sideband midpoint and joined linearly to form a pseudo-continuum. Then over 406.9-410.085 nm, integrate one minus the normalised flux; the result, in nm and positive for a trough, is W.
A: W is 0.34 nm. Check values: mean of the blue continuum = 12.4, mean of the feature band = 11.2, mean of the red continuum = 12.7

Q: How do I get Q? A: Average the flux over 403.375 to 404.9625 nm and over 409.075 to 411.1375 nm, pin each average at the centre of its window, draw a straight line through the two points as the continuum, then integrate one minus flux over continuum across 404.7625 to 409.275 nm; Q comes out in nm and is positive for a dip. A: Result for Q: -0.14 nm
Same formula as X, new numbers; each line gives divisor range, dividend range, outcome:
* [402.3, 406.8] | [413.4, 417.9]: 1.05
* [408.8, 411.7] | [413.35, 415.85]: 1.17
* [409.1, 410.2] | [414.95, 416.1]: 1.23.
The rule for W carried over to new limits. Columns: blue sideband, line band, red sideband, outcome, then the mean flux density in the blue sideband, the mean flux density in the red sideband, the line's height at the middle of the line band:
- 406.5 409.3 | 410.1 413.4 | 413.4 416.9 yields 0.19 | 11.8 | 12.6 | 12.2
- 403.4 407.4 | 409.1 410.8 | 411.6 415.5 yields 0.28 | 12.4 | 12.2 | 12.3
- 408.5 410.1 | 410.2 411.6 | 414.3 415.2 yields 0.02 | 10.7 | 12.6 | 11.2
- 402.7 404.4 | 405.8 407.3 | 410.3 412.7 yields 0.01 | 12.5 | 11.5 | 12.1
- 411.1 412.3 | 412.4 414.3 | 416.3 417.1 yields 0.03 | 12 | 13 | 12.3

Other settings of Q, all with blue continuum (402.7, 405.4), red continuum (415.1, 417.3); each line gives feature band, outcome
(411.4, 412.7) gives 0.048 nm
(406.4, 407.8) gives 0.085 nm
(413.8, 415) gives -0.025 nm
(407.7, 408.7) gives 0.061 nm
